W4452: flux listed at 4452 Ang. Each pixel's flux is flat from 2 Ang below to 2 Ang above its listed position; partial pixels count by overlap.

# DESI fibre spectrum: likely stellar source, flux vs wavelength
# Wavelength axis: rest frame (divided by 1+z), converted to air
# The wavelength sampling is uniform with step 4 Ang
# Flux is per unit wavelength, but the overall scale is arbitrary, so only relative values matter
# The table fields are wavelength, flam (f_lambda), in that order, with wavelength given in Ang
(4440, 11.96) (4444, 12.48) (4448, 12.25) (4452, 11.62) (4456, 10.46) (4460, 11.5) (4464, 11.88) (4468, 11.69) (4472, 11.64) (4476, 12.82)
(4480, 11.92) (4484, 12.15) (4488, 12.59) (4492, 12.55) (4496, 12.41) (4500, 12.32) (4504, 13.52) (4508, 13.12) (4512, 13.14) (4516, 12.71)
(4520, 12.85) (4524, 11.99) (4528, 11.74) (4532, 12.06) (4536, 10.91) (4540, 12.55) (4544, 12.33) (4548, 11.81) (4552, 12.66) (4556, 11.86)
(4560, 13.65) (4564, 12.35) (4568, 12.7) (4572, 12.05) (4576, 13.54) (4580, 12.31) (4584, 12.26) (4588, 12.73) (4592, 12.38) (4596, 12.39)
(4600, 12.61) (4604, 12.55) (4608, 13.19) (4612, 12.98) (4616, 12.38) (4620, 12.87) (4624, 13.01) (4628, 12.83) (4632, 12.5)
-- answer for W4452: 11.62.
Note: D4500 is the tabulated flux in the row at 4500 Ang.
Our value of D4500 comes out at 12.32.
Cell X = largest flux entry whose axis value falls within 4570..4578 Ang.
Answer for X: 13.54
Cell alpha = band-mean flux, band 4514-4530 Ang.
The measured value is 12.3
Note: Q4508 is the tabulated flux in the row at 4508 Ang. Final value 13.12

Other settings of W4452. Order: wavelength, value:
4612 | 12.98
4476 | 12.82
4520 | 12.85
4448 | 12.25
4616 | 12.38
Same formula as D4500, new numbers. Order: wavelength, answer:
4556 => 11.86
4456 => 10.46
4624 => 13.01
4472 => 11.64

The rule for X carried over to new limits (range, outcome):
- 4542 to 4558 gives 12.66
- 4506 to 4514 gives 13.14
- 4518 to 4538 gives 12.85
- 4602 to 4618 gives 13.19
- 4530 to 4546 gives 12.55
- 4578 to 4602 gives 12.73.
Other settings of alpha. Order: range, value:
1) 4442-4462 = 11.7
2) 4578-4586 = 12.3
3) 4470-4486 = 12.1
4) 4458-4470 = 11.7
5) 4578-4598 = 12.4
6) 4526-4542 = 11.8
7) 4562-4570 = 12.5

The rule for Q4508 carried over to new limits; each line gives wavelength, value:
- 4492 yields 12.55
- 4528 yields 11.74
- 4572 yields 12.05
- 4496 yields 12.41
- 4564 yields 12.35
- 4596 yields 12.39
